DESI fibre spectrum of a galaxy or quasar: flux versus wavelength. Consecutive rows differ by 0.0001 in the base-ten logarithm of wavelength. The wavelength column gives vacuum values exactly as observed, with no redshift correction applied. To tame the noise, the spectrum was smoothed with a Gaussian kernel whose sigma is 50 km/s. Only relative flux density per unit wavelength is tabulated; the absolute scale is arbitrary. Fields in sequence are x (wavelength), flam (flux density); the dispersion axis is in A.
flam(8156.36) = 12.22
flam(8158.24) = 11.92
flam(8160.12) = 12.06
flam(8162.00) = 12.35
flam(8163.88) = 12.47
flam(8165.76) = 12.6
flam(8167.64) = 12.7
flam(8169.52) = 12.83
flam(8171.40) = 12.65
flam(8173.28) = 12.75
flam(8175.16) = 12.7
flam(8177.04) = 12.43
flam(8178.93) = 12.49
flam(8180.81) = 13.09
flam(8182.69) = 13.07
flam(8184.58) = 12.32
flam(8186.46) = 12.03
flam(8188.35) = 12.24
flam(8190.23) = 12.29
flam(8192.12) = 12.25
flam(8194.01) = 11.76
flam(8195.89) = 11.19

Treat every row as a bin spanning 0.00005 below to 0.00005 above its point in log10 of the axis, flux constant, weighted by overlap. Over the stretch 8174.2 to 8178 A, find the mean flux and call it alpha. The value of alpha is 12.6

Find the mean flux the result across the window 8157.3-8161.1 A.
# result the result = 12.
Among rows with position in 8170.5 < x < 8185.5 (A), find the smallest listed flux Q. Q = 12.32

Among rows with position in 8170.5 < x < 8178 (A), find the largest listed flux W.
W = 12.75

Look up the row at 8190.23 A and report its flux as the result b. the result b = 12.29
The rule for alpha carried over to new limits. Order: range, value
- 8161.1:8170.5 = 12.6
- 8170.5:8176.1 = 12.7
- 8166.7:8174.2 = 12.7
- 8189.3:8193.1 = 12.2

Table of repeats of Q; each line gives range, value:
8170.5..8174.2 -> 12.65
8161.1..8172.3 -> 12.35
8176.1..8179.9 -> 12.43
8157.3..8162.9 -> 11.92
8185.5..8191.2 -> 12.03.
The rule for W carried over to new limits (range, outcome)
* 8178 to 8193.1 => 13.09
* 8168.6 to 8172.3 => 12.83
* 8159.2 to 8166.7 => 12.6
